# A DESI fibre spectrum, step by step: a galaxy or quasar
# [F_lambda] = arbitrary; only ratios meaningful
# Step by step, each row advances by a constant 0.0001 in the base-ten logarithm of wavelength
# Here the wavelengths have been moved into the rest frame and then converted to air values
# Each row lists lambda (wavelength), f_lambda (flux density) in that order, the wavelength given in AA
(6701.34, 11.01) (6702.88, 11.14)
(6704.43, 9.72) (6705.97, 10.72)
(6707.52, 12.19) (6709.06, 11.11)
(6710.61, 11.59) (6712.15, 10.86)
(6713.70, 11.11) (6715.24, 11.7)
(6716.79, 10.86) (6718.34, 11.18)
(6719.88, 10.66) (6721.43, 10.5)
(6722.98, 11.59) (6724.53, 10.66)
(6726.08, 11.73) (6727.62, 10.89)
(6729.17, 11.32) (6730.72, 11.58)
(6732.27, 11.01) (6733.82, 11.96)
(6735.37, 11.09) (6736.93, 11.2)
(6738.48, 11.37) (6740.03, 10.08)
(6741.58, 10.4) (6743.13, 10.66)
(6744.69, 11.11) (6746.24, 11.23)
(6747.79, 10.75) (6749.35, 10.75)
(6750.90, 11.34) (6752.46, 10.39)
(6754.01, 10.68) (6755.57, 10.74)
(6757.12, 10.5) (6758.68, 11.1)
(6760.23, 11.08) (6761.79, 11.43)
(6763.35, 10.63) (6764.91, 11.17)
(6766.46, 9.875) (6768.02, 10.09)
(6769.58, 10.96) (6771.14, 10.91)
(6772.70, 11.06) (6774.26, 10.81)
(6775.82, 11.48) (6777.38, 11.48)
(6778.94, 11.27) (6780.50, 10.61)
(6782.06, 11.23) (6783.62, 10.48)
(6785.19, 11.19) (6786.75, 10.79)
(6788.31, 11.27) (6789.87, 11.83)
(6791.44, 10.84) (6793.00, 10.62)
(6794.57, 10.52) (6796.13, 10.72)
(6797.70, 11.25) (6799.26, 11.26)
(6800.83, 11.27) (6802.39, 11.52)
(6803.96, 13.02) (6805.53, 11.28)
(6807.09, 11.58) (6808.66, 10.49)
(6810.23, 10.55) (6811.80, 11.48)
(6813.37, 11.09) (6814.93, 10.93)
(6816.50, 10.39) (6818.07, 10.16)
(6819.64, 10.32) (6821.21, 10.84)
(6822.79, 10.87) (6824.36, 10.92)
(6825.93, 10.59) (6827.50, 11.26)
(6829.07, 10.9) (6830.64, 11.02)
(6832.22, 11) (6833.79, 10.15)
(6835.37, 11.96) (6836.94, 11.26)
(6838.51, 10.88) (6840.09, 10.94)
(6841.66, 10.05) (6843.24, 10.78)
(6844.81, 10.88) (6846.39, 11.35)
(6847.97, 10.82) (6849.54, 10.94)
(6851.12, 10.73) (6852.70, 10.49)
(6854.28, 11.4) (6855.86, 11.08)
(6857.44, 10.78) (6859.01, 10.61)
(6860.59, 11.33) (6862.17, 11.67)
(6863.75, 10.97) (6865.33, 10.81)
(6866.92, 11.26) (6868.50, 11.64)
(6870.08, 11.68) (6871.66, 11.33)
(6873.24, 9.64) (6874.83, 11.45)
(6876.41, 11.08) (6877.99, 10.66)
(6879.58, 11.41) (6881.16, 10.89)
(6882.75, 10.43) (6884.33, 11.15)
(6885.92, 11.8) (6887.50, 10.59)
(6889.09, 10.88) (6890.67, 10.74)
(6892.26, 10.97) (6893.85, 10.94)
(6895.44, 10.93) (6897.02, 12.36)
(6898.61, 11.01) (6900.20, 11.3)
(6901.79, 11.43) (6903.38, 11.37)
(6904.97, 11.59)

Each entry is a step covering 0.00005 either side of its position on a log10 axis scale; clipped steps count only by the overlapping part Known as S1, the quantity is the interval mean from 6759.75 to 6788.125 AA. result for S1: 10.9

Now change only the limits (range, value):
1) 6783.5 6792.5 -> 11.1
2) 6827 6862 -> 10.9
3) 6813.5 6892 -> 10.9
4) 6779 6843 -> 11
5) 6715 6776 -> 11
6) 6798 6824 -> 11.1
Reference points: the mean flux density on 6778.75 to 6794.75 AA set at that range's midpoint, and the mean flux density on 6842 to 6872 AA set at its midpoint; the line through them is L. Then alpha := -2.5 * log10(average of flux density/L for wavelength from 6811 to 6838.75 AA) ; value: 0.01 mag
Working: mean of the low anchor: 11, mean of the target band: 10.9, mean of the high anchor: 11.1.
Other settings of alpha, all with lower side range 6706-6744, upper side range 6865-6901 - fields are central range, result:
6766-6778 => 0.027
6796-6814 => -0.020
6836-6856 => 0.020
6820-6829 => 0.023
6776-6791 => -0.002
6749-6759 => 0.034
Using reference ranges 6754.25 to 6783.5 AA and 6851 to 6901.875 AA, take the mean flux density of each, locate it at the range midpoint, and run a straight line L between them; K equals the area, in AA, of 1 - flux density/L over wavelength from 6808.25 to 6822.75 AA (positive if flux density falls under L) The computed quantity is 0.4 AA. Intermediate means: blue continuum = 10.9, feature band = 10.7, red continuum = 11.1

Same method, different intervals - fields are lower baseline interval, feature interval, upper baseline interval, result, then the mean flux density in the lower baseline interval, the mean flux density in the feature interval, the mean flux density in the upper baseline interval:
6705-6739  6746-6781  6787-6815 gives 1.01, 11.2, 10.9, 11.2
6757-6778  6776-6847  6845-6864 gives -0.30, 10.9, 11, 11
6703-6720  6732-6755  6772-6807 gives 0.40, 11.1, 10.9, 11.2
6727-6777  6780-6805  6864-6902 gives -0.41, 10.9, 11.2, 11.1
